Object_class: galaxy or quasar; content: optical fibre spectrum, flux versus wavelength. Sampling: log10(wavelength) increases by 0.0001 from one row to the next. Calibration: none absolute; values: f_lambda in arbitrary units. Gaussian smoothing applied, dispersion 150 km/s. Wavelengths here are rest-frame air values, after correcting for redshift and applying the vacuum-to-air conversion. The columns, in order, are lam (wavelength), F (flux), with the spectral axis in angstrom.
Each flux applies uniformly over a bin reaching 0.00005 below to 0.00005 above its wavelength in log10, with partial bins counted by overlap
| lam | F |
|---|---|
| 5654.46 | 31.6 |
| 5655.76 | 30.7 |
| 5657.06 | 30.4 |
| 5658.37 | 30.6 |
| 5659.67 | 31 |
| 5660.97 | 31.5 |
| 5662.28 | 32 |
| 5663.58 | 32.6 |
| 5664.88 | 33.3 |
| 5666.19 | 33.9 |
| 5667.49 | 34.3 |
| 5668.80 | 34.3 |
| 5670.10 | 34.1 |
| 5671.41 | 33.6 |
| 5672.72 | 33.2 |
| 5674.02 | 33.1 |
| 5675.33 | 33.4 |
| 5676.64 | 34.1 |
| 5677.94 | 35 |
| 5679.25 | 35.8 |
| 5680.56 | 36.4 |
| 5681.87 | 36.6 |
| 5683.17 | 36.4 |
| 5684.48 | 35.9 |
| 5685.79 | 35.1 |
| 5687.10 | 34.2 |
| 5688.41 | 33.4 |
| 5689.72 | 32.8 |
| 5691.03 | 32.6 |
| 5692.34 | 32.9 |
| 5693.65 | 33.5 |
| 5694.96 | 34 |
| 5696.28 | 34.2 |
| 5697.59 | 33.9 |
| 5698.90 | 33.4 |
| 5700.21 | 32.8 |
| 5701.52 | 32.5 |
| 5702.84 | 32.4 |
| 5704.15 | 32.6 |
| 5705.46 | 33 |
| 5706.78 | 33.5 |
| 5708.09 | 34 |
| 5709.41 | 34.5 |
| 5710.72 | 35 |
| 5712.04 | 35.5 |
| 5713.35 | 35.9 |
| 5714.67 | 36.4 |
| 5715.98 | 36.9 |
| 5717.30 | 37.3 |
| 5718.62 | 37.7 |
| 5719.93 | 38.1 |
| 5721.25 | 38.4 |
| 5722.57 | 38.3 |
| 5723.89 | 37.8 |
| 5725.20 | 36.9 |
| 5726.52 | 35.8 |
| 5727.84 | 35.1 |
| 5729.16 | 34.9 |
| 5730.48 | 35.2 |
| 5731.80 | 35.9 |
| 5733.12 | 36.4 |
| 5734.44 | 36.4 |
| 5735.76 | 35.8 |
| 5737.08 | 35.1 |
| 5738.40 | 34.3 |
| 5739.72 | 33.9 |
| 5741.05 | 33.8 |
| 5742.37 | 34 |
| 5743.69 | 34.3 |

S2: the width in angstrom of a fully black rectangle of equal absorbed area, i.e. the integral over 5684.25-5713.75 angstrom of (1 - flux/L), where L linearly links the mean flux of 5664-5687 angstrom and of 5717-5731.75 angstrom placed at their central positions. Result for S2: 1.57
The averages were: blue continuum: 34.6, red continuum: 36.8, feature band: 33.8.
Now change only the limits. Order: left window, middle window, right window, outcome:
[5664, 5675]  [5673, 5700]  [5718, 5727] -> 0.5 angstrom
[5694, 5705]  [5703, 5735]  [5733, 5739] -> -1.3 angstrom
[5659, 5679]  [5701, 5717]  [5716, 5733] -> 0.6 angstrom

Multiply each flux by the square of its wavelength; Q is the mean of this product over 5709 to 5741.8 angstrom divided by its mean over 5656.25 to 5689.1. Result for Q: 1.1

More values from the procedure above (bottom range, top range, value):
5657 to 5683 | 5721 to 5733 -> 1.11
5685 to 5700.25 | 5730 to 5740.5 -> 1.07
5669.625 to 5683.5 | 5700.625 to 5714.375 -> 0.99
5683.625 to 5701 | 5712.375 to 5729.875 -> 1.10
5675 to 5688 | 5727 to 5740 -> 1.02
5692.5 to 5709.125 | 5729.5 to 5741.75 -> 1.07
